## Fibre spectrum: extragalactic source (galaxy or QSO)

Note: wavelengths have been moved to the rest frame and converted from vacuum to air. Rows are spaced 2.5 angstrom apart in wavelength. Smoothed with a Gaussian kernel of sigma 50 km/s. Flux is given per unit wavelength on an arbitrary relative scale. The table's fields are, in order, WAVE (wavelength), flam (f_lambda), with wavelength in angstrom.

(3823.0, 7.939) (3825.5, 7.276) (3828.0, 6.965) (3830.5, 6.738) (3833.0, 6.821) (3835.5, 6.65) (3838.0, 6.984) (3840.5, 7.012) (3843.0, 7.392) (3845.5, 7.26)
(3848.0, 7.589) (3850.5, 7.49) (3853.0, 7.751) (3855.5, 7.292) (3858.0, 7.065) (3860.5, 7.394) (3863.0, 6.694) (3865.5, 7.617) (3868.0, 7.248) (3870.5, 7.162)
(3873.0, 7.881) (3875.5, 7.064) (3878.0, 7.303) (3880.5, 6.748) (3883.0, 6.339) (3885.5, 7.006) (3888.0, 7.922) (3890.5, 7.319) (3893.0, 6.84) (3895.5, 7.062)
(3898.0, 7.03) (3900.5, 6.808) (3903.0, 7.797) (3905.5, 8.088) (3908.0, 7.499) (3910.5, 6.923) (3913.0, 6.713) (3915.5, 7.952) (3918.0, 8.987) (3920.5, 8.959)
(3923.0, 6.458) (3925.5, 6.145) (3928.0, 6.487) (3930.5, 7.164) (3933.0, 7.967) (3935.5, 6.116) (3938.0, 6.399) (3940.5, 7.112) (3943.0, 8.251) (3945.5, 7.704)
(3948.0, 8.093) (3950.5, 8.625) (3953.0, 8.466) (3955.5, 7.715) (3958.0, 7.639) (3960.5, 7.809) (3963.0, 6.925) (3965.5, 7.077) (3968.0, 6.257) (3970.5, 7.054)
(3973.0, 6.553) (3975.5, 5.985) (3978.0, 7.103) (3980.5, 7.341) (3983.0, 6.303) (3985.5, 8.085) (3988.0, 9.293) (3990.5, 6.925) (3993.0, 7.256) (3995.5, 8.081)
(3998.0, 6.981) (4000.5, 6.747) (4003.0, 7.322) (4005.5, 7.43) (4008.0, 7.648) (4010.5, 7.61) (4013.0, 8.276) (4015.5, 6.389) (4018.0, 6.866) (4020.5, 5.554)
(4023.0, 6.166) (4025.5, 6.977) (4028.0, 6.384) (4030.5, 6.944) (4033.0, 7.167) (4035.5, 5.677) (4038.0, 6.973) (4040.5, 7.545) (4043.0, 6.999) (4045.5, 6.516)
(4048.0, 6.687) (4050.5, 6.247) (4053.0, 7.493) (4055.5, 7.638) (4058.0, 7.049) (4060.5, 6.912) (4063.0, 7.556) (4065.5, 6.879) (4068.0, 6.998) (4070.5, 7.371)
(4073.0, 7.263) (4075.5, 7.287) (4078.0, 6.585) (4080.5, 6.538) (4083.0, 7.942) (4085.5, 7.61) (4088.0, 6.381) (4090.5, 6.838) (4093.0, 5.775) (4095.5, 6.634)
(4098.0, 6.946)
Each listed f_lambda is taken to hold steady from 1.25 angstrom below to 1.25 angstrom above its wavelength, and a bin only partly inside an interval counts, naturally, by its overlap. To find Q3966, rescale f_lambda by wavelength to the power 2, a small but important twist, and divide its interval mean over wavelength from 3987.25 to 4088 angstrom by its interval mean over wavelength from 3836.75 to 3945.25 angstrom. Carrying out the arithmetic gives 1.0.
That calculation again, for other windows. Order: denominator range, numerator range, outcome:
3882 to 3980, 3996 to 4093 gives 1.01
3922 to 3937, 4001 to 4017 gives 1.15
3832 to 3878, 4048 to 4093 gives 1.08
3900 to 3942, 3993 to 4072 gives 1.02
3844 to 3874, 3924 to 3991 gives 1.04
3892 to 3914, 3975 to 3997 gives 1.07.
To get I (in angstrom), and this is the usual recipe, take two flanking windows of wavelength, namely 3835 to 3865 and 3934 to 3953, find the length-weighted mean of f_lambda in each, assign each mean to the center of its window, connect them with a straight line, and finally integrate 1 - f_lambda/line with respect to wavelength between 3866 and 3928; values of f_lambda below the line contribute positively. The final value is 0.9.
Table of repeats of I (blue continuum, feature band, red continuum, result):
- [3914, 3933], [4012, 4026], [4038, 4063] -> 0.95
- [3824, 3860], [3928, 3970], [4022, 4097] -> -2.27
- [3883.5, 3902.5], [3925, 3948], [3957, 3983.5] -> -0.36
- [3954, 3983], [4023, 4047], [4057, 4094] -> 0.85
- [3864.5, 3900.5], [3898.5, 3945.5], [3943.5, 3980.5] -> -0.39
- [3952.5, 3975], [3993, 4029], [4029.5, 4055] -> -0.28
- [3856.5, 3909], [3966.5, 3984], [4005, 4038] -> 0.77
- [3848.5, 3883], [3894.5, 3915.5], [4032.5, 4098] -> -0.26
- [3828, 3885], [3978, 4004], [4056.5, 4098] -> -1.37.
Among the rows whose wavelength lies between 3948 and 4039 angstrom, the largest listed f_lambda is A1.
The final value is 9.293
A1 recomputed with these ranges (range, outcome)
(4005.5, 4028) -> 8.276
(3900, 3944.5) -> 8.987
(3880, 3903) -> 7.922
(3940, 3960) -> 8.625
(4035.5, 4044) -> 7.545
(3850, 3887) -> 7.881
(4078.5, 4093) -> 7.942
